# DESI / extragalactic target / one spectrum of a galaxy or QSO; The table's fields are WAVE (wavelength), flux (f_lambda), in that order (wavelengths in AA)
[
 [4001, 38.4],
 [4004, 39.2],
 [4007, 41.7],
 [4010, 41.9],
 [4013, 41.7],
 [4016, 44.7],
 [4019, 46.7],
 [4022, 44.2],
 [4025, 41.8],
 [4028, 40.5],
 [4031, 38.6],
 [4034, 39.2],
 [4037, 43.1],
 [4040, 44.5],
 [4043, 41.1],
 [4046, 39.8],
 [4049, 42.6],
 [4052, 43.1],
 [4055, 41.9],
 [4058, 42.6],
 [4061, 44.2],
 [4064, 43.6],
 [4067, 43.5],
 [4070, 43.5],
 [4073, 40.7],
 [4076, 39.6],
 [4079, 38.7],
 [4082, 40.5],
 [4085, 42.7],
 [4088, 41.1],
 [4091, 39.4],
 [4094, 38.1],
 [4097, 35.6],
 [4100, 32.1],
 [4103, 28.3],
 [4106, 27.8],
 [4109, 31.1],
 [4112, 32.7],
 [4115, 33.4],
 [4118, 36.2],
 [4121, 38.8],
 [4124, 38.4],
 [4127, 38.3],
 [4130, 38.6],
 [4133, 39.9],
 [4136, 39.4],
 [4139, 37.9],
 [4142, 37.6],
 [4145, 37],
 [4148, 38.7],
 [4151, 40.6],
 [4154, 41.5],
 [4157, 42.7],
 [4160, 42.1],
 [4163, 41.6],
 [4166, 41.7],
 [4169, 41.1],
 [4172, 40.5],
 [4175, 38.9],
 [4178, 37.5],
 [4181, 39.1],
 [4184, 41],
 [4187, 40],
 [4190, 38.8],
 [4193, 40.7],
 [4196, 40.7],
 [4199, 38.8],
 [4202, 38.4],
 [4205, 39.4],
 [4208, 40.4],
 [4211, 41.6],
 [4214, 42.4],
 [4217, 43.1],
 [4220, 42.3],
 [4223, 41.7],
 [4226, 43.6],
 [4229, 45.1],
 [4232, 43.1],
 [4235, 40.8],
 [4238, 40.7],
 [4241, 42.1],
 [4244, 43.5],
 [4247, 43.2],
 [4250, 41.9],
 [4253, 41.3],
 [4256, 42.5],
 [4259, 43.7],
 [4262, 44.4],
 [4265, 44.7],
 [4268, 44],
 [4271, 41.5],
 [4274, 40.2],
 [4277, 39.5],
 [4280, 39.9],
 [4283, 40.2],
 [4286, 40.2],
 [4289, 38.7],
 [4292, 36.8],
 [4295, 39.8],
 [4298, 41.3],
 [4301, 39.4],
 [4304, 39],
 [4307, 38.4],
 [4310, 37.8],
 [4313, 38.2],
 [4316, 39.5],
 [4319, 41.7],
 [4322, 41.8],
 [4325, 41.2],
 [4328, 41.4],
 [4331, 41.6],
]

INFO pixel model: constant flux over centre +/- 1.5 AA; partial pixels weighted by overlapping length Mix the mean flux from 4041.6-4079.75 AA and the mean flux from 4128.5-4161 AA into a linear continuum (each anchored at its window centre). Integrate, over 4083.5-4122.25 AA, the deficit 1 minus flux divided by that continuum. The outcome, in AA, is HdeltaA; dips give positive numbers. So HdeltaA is 5.36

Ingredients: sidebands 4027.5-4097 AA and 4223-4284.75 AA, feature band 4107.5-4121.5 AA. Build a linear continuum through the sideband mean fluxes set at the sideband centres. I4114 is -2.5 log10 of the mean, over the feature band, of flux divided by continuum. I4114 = 0.21 mag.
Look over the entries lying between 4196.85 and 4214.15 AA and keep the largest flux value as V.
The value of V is 42.4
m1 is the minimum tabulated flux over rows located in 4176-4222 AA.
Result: 37.5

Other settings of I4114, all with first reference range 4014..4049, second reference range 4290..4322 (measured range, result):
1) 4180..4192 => 0.021 mag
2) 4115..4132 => 0.097 mag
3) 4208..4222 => -0.049 mag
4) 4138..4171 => 0.017 mag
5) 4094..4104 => 0.246 mag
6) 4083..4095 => 0.031 mag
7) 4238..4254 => -0.062 mag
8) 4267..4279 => -0.040 mag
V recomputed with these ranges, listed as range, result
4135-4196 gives 42.7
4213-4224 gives 43.1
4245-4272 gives 44.7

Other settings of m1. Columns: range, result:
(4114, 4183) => 33.4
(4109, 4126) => 31.1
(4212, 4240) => 40.7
